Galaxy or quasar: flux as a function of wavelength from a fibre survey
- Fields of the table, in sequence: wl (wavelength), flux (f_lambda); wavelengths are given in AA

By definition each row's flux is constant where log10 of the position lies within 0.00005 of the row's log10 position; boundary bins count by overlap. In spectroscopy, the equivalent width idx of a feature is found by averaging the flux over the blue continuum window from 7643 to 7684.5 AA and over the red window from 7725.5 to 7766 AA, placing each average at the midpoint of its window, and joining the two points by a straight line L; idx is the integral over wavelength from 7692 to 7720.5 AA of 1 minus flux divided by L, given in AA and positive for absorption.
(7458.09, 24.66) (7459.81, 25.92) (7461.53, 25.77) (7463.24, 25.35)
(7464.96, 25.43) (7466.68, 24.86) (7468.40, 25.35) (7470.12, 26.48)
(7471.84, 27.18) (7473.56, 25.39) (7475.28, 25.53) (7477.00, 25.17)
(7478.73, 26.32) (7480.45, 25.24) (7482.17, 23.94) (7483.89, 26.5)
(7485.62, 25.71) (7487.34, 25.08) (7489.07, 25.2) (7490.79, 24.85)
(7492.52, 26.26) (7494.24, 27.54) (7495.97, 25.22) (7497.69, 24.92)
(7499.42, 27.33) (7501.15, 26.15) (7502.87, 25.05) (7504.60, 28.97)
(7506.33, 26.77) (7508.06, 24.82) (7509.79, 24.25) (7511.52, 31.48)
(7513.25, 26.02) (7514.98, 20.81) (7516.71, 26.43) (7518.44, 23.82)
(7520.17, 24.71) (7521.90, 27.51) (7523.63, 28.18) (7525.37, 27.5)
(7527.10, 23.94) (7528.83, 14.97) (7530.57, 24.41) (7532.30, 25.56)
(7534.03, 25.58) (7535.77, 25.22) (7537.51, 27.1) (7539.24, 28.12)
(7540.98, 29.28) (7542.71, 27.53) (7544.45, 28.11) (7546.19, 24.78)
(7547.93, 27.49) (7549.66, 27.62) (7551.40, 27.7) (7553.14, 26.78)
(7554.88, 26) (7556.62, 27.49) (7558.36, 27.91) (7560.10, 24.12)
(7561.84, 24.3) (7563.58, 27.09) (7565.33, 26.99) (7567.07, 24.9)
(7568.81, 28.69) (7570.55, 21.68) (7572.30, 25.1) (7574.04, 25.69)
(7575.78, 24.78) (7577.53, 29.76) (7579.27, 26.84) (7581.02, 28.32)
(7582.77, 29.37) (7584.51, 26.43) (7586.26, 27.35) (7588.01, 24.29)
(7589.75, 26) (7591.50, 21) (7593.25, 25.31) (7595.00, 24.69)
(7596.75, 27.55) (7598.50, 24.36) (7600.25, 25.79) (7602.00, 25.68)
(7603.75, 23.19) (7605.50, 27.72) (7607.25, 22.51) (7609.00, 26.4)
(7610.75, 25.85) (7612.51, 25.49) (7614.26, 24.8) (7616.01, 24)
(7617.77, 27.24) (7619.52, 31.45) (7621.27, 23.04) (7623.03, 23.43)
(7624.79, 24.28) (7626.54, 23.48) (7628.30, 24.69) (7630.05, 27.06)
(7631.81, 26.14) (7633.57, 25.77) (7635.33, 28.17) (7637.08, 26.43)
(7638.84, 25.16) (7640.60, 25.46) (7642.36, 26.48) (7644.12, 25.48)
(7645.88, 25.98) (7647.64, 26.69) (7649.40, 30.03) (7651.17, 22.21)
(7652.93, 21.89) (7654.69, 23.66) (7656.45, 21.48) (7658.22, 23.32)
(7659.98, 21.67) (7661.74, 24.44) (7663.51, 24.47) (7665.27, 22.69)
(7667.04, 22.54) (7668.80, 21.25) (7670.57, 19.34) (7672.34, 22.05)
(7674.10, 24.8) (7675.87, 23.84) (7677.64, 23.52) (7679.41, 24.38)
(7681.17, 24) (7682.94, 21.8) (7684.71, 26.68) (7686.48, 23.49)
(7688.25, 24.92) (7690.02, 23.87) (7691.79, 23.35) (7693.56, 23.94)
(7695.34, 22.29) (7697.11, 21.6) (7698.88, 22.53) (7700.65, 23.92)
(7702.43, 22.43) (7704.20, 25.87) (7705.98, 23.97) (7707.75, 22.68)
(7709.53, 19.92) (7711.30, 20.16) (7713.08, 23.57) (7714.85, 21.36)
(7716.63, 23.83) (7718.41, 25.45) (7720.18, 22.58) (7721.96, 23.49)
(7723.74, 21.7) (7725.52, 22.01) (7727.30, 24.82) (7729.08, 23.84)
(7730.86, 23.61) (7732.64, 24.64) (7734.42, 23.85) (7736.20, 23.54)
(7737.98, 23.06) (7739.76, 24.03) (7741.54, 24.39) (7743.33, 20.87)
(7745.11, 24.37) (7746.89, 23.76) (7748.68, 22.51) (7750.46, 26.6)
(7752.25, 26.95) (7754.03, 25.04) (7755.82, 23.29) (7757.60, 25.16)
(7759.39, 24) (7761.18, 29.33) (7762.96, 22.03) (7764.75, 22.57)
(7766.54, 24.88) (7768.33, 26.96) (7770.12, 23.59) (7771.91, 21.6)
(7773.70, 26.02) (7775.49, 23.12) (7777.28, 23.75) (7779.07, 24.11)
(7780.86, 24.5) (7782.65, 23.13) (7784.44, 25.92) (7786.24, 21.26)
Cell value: 1.2 AA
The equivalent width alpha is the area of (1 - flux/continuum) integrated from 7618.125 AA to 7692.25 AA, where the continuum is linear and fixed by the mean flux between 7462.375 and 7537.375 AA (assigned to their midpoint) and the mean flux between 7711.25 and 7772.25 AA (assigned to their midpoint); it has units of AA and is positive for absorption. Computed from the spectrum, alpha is 0.2 AA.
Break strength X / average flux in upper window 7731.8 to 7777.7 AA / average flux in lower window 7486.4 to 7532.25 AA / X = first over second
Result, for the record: 1.0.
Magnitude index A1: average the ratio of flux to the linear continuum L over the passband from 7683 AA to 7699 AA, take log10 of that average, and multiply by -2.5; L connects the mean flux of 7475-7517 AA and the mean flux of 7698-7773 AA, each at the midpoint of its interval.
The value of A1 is 0.02 mag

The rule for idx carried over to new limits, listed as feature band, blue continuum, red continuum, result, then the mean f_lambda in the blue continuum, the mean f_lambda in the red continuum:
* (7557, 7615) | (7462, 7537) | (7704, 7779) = -2.0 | 25.5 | 23.8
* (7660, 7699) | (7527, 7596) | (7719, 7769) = 2.4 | 26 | 24.1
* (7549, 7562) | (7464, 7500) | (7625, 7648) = -0.4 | 25.7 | 25.9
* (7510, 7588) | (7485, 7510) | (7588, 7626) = -1.8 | 25.9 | 25.2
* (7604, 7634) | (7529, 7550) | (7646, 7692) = -1.0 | 26.3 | 23.6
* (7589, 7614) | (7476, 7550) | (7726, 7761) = 0.1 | 25.8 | 24.2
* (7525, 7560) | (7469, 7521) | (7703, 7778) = -1.0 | 25.8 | 23.8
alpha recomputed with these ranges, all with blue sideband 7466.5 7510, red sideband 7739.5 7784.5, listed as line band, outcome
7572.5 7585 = -0.9 AA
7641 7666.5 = 0.6 AA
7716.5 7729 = 0.6 AA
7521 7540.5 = 0.2 AA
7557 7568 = -0.2 AA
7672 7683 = 0.5 AA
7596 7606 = -0.2 AA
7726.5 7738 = 0.2 AA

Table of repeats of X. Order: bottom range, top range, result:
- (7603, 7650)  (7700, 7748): 0.90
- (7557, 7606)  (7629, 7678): 0.94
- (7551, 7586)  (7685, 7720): 0.87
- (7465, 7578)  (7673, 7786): 0.92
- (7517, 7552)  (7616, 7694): 0.94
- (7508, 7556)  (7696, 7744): 0.89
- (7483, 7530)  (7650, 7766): 0.92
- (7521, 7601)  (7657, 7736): 0.89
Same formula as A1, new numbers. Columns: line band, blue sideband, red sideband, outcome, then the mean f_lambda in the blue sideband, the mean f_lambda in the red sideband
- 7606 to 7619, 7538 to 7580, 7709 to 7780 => 0.016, 26.6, 23.8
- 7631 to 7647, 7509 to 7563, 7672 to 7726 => -0.081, 26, 23.2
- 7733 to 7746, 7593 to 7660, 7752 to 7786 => 0.049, 25.3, 24.4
